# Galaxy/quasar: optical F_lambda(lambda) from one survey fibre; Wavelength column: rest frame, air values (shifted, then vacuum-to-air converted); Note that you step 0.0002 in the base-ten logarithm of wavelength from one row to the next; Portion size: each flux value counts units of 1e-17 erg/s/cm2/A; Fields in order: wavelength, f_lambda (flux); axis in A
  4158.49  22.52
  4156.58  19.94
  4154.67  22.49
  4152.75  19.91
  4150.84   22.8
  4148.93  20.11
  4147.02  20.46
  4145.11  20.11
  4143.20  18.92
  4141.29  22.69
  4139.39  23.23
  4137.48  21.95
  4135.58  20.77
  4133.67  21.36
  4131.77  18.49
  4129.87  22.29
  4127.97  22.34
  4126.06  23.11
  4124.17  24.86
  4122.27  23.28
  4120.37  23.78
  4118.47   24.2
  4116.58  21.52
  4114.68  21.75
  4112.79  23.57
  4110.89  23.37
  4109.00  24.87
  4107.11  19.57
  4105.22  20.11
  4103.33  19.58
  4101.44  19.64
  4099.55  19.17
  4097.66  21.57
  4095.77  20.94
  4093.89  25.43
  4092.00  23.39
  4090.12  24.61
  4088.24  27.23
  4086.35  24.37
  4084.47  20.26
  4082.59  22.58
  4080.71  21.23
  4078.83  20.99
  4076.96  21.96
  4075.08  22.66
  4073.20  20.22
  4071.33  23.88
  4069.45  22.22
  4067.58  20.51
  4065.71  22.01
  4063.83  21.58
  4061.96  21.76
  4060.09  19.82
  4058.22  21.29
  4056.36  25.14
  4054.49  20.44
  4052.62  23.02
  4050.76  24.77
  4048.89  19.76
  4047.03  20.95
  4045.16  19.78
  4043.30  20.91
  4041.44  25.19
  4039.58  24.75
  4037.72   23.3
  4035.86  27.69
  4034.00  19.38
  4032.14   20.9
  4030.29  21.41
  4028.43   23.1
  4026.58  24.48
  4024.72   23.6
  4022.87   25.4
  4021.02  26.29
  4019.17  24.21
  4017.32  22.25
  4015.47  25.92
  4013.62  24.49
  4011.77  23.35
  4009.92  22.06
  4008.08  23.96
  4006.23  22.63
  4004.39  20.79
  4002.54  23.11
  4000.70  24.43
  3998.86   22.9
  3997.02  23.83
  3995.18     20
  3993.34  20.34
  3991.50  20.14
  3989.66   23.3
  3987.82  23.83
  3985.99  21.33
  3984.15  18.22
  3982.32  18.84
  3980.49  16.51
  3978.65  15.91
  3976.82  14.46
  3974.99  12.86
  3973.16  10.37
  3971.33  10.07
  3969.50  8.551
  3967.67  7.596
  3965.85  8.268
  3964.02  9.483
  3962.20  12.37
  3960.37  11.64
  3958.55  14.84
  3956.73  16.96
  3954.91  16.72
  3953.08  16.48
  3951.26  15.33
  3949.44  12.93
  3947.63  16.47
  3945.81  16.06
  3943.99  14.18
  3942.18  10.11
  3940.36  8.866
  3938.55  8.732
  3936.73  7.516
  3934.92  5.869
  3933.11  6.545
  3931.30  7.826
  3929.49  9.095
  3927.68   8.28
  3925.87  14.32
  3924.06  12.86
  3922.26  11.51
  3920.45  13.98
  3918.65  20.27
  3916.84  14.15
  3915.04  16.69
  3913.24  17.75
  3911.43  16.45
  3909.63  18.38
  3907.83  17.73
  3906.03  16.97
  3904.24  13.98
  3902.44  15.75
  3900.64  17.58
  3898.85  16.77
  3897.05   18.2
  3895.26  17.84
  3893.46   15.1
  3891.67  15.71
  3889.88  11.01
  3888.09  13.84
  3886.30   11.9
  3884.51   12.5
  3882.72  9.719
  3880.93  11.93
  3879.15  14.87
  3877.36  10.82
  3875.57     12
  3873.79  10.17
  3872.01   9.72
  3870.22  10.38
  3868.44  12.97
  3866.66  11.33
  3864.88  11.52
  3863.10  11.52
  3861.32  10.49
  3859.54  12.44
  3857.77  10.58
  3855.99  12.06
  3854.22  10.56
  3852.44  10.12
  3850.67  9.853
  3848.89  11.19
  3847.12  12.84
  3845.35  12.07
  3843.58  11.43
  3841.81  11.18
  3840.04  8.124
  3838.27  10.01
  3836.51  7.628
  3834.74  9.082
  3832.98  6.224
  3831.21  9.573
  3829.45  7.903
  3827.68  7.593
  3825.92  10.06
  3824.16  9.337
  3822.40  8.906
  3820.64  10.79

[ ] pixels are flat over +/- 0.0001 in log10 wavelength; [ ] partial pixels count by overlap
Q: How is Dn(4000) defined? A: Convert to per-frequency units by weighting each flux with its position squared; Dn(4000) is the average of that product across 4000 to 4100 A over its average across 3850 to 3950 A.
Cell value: 1.91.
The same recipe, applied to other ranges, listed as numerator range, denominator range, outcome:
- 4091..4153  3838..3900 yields 2.04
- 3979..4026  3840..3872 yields 2.16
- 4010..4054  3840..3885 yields 2.24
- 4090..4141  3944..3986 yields 1.72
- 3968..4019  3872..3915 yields 1.42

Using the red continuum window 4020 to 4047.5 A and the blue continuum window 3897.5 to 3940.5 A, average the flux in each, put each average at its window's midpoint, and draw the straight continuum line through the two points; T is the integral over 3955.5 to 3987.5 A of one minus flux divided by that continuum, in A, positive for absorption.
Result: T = 7.6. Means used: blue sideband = 13.4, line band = 13.7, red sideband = 23.2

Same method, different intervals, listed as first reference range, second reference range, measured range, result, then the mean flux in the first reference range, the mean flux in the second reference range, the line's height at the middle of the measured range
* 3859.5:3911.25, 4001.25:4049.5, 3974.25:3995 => 1.6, 13.6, 23.1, 20.3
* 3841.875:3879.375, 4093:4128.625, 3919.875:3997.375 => 9.9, 11.3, 22.2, 15.6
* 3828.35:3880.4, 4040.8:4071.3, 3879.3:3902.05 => -3.0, 10.6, 21.8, 12.7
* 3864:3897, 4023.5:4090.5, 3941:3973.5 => 7.9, 12.6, 22.4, 16.9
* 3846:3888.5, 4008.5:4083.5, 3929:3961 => 8.5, 11.4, 22.6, 16.3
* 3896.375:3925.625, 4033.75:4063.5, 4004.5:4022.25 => -2.5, 16.1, 22.4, 20.8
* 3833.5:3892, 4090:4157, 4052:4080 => -3.4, 11.2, 21.8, 19.5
